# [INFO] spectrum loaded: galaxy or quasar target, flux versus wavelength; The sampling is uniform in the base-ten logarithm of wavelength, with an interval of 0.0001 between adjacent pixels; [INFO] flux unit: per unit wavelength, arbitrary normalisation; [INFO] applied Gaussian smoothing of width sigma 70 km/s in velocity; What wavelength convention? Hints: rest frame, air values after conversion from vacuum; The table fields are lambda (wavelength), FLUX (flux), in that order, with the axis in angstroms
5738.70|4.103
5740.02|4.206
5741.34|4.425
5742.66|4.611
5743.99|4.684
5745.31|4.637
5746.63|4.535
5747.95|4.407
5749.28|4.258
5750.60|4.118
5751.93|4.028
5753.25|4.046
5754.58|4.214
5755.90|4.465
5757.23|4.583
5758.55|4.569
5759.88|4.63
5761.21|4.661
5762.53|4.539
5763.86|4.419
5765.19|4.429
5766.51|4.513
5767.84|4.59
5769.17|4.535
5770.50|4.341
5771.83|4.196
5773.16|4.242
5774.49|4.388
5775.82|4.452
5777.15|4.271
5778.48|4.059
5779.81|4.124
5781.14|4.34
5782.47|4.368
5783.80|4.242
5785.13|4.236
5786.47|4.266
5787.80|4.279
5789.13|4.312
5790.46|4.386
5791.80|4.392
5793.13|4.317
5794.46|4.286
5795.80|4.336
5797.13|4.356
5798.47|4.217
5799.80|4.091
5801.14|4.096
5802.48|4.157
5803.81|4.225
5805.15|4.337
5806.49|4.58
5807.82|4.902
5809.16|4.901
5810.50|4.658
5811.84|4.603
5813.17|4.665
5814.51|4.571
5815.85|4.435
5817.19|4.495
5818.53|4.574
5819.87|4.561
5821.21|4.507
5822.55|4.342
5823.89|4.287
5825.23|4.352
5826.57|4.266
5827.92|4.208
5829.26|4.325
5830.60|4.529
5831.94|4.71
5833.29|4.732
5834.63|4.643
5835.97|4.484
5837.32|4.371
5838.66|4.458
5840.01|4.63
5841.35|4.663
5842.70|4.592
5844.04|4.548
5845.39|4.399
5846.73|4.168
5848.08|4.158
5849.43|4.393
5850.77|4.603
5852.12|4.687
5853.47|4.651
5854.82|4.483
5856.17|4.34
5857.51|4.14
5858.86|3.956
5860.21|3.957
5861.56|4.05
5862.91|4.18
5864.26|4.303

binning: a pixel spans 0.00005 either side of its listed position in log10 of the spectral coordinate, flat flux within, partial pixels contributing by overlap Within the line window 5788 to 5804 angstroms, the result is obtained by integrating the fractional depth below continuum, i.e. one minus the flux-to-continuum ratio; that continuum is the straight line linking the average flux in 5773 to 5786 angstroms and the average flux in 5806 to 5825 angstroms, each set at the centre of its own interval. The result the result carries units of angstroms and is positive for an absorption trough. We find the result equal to 0.5 angstroms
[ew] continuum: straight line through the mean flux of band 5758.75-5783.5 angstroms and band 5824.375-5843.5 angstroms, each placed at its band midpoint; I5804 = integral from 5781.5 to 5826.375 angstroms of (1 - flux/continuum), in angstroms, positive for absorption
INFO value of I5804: 0.46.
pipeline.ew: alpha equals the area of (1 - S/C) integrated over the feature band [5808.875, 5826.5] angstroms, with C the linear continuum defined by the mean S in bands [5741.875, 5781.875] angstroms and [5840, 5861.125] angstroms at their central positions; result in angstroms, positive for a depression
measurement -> -0.5 angstroms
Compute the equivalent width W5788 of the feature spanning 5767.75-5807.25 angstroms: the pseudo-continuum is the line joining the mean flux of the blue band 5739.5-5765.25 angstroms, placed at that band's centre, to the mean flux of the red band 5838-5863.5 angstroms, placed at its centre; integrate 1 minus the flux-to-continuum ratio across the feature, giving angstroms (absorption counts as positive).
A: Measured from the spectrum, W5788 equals 1.0 angstroms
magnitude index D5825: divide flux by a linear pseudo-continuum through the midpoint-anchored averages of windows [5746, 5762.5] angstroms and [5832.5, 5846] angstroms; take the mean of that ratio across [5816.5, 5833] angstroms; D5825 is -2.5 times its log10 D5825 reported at 0.02 mag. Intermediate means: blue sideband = 4.38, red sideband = 4.55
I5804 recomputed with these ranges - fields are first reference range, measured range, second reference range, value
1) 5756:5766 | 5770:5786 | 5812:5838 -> 0.9 angstroms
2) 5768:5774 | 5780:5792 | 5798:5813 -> 0.2 angstroms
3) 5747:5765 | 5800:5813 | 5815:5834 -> -0.2 angstroms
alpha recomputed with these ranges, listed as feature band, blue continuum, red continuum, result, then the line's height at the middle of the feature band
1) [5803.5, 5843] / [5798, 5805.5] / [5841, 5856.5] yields -1.9 angstroms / 4.31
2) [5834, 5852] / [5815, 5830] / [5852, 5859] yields -0.4 angstroms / 4.39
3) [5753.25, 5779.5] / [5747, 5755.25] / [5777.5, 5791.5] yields -1.2 angstroms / 4.23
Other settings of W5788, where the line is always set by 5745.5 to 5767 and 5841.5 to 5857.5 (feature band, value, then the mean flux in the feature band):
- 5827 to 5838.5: -0.13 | 4.49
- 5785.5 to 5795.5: 0.24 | 4.32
